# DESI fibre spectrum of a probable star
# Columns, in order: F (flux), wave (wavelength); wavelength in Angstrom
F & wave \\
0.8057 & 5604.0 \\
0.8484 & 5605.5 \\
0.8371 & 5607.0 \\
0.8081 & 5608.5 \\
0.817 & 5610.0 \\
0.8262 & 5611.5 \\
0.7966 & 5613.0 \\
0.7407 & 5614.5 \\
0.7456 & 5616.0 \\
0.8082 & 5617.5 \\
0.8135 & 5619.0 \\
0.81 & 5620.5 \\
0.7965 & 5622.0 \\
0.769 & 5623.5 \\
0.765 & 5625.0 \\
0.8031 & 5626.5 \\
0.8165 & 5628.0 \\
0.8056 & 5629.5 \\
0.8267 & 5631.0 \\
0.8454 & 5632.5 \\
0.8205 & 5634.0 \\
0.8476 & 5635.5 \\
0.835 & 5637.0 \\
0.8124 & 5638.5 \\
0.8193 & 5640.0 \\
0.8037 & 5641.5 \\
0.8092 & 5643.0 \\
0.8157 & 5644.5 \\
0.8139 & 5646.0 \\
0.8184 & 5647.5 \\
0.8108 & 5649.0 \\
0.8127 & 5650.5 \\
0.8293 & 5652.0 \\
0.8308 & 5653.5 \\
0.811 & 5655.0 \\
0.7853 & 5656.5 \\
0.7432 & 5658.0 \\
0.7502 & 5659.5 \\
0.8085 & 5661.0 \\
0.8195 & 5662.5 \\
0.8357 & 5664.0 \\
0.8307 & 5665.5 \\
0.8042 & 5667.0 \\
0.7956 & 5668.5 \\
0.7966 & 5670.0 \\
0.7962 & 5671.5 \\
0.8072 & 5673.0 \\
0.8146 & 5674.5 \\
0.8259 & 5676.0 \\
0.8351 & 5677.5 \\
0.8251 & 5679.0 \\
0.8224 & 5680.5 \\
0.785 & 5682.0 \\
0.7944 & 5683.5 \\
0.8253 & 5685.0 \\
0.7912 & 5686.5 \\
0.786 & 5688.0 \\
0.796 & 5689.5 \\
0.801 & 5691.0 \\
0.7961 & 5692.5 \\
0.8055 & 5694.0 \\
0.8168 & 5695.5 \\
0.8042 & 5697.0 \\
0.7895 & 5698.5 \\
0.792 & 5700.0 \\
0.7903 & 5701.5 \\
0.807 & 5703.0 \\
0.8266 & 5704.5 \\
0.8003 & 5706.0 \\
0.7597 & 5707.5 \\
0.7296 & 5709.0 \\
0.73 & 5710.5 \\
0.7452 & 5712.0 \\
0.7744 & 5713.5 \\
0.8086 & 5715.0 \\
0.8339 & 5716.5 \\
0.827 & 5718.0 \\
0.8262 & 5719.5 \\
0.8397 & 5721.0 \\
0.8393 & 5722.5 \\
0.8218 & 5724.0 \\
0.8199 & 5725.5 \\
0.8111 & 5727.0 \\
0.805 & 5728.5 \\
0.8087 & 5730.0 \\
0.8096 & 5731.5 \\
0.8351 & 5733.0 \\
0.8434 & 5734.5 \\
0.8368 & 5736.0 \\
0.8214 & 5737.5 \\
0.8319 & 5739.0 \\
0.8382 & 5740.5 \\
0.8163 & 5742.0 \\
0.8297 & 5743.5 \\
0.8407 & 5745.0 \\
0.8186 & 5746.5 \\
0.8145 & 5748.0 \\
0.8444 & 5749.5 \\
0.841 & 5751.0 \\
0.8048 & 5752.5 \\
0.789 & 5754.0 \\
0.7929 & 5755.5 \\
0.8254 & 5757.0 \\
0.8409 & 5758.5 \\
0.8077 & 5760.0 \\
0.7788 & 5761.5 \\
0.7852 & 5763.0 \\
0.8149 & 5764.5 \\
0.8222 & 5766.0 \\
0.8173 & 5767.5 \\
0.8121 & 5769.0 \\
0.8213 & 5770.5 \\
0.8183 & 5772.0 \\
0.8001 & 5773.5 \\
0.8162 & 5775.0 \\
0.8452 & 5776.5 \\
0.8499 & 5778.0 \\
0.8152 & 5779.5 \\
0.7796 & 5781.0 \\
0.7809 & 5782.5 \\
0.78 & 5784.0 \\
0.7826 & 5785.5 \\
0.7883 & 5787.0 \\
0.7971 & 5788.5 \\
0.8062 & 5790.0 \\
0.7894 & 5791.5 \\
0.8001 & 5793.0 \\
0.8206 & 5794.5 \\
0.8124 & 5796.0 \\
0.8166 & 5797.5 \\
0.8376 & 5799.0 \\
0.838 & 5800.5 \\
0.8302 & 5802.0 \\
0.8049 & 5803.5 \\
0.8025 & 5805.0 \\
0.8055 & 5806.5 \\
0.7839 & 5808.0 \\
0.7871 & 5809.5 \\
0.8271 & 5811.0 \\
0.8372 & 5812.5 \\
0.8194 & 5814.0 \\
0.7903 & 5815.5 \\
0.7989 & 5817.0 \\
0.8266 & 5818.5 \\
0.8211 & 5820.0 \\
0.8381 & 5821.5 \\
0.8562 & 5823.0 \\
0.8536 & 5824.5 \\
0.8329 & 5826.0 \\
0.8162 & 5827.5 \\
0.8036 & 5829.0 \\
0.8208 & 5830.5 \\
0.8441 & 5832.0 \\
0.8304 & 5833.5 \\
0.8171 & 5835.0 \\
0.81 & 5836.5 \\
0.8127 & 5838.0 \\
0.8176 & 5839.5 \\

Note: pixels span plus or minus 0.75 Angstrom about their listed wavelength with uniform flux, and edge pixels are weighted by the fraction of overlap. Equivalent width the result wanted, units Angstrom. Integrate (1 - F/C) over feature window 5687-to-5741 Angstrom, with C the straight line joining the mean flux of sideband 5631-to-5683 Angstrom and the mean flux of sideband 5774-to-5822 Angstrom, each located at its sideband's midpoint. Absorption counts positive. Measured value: 0.4 Angstrom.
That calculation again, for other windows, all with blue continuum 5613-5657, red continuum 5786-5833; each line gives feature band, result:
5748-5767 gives 0.0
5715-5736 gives -0.3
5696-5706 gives 0.1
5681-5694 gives 0.2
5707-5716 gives 0.6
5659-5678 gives 0.0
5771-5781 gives -0.1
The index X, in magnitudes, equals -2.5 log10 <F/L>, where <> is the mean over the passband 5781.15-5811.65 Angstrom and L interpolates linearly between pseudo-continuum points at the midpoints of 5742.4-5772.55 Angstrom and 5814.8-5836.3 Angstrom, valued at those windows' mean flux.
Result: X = 0.02 mag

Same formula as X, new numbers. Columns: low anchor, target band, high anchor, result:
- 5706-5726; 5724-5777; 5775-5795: -0.03 mag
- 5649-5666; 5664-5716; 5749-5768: 0.01 mag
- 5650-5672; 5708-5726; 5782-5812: 0.01 mag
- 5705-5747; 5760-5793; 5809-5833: 0.02 mag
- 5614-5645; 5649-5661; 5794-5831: 0.01 mag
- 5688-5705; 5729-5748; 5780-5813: -0.03 mag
